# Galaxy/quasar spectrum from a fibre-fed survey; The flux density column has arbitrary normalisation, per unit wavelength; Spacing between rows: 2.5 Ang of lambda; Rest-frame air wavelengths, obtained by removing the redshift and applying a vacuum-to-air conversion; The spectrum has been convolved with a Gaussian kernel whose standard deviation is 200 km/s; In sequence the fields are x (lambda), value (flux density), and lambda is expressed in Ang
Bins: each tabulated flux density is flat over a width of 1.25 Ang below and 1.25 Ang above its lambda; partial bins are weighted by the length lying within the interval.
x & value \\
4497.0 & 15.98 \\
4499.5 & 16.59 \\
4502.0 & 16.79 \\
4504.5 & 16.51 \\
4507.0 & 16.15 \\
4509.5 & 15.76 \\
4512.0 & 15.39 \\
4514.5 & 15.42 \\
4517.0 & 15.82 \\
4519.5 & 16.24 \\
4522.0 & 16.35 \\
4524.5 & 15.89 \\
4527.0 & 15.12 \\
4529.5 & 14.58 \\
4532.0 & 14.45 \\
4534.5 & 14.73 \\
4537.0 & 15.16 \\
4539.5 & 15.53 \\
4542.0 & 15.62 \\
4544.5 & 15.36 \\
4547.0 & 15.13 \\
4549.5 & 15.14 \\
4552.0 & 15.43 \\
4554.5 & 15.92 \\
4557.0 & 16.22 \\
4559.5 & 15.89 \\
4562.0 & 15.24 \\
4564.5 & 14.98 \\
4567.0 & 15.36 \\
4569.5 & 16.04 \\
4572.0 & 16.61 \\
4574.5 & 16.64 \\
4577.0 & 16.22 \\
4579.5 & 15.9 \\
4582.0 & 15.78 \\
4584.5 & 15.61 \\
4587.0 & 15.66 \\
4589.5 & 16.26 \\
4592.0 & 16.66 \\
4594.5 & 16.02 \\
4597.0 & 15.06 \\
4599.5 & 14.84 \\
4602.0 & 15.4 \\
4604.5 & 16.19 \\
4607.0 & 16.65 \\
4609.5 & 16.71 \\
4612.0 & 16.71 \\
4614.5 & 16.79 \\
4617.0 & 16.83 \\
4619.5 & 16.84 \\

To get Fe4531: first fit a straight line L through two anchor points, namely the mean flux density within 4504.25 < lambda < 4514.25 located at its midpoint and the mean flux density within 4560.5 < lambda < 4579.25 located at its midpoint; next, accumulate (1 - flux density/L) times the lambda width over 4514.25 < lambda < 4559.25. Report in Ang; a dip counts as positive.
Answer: 1.1 Ang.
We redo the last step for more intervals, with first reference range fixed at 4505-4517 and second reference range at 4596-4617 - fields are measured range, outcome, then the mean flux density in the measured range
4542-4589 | 0.63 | 15.7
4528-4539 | 0.72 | 14.8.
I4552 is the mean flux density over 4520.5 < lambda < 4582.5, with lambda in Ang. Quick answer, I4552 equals 15.6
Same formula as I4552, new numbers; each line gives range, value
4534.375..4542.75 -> 15.3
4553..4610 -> 15.9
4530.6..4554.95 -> 15.2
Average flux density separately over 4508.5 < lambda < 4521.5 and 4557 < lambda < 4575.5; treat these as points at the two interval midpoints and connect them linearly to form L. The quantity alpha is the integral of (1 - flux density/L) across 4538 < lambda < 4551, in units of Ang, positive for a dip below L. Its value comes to 0.4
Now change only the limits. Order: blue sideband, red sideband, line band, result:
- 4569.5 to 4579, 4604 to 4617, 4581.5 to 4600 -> 0.8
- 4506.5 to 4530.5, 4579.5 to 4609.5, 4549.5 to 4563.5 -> 0.1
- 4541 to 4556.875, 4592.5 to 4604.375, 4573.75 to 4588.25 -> -0.4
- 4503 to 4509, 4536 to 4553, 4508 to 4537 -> 0.8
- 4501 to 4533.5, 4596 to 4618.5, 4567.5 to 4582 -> -0.2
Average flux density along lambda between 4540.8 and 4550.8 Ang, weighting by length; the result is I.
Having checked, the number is 15.3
